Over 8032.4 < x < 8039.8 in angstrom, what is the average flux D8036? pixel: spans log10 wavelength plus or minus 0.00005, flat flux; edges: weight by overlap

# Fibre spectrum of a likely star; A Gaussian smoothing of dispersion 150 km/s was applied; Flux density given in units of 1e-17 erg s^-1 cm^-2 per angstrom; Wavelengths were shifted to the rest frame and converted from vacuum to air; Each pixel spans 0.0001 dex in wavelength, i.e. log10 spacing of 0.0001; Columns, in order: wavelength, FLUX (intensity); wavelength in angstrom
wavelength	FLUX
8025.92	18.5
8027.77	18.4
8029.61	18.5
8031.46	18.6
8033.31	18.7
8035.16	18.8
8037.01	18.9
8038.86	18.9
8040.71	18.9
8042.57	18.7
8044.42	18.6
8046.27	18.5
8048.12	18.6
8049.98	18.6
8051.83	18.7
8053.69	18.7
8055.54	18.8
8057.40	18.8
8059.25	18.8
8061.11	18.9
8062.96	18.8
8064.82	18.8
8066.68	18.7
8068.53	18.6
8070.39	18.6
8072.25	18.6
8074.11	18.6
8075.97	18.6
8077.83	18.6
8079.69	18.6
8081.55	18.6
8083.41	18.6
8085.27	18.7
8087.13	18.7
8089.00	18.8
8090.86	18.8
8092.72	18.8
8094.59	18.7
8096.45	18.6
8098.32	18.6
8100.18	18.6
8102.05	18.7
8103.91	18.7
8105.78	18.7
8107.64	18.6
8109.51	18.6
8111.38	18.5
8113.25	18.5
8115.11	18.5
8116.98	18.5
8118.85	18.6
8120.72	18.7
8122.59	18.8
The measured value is 18.8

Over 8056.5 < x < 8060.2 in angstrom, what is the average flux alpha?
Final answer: 18.8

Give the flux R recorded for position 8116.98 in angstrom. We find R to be 18.5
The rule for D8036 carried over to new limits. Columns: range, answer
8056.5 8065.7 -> 18.8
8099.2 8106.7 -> 18.7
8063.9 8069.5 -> 18.7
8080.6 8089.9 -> 18.7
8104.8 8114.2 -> 18.6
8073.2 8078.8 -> 18.6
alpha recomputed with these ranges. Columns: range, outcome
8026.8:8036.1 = 18.6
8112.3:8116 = 18.5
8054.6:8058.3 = 18.8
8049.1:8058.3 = 18.7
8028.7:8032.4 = 18.5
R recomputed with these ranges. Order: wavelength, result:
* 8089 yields 18.8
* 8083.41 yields 18.6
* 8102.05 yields 18.7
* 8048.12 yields 18.6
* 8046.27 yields 18.5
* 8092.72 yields 18.8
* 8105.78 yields 18.7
